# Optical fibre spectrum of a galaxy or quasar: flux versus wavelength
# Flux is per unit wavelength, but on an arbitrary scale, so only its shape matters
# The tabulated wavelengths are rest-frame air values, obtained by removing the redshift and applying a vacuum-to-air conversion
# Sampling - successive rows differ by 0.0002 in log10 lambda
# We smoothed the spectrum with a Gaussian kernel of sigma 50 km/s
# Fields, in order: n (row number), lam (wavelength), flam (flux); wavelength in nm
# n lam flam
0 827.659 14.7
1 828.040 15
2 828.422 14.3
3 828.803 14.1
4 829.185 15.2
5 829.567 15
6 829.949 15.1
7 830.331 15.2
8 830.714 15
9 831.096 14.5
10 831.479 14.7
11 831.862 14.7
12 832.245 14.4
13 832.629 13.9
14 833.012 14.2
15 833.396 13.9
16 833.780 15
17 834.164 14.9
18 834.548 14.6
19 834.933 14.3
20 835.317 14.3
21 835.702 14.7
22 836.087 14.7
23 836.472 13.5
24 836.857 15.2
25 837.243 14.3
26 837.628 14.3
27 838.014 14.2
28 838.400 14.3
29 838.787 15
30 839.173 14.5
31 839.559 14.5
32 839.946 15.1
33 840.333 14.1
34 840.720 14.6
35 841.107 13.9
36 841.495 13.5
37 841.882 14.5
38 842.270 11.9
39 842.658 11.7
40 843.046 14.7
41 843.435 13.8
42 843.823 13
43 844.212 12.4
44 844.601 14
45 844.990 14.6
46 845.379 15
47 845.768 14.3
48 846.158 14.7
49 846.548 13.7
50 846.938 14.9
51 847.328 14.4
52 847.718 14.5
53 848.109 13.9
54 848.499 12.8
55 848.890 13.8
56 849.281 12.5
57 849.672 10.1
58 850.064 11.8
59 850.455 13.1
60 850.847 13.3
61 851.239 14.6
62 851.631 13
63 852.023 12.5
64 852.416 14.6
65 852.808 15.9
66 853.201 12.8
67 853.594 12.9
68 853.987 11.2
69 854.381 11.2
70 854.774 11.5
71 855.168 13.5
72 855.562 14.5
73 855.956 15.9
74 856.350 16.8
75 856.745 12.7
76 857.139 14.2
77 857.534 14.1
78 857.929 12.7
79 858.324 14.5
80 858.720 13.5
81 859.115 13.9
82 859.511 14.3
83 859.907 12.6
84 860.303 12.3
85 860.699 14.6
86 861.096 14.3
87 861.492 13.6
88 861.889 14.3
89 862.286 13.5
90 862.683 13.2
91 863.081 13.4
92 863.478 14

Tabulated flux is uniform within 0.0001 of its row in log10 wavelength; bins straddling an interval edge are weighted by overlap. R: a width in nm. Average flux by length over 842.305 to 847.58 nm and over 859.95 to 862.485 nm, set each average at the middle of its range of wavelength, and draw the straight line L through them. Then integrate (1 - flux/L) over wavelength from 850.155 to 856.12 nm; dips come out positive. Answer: 0.20 nm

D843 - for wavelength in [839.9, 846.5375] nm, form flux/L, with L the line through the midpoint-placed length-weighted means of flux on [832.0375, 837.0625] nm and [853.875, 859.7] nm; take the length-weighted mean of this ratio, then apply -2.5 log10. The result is 0.02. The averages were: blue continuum 14.4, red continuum 13.7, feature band 13.8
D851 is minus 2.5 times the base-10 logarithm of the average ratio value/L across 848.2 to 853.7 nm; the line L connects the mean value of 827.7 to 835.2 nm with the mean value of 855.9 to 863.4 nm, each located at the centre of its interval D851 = 0.08 mag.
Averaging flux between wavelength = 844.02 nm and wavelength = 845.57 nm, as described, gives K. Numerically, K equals 14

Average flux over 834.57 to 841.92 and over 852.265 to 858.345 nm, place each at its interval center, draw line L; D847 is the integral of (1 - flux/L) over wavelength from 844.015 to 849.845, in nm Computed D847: 0.13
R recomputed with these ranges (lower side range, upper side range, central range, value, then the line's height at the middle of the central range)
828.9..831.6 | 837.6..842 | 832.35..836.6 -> 0.09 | 14.7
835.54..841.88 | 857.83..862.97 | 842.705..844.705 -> 0.11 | 14.2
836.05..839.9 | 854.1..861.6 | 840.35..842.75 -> 0.14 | 14.3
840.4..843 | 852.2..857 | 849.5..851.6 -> 0.14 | 13.6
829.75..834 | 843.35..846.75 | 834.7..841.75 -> -0.05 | 14.3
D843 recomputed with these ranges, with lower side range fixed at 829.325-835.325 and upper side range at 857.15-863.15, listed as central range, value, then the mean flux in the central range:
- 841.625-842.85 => 0.124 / 12.7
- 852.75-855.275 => 0.113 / 12.5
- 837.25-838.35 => 0.012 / 14.3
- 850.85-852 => 0.035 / 13.5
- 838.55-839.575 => -0.022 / 14.7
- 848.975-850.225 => 0.201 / 11.7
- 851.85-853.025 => -0.031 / 14.3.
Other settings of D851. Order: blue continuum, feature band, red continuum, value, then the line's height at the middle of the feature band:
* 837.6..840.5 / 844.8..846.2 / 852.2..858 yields -0.04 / 14.2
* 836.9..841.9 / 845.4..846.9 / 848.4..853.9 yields -0.06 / 13.6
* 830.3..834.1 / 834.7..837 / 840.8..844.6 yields -0.02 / 14.1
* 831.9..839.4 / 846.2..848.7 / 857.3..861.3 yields 0.00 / 14.1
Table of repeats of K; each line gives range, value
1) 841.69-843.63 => 13.3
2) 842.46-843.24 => 13.2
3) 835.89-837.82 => 14.4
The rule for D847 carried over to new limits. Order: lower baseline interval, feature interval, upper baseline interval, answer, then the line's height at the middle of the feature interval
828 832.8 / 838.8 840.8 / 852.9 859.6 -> -0.04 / 14.3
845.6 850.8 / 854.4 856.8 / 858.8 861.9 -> -0.08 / 13.6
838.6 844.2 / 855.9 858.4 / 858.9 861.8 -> -0.11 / 13.7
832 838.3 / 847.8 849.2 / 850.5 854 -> 0.02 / 13.7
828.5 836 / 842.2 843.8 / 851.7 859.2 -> 0.12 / 14.1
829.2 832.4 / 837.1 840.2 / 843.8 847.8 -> 0.00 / 14.5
